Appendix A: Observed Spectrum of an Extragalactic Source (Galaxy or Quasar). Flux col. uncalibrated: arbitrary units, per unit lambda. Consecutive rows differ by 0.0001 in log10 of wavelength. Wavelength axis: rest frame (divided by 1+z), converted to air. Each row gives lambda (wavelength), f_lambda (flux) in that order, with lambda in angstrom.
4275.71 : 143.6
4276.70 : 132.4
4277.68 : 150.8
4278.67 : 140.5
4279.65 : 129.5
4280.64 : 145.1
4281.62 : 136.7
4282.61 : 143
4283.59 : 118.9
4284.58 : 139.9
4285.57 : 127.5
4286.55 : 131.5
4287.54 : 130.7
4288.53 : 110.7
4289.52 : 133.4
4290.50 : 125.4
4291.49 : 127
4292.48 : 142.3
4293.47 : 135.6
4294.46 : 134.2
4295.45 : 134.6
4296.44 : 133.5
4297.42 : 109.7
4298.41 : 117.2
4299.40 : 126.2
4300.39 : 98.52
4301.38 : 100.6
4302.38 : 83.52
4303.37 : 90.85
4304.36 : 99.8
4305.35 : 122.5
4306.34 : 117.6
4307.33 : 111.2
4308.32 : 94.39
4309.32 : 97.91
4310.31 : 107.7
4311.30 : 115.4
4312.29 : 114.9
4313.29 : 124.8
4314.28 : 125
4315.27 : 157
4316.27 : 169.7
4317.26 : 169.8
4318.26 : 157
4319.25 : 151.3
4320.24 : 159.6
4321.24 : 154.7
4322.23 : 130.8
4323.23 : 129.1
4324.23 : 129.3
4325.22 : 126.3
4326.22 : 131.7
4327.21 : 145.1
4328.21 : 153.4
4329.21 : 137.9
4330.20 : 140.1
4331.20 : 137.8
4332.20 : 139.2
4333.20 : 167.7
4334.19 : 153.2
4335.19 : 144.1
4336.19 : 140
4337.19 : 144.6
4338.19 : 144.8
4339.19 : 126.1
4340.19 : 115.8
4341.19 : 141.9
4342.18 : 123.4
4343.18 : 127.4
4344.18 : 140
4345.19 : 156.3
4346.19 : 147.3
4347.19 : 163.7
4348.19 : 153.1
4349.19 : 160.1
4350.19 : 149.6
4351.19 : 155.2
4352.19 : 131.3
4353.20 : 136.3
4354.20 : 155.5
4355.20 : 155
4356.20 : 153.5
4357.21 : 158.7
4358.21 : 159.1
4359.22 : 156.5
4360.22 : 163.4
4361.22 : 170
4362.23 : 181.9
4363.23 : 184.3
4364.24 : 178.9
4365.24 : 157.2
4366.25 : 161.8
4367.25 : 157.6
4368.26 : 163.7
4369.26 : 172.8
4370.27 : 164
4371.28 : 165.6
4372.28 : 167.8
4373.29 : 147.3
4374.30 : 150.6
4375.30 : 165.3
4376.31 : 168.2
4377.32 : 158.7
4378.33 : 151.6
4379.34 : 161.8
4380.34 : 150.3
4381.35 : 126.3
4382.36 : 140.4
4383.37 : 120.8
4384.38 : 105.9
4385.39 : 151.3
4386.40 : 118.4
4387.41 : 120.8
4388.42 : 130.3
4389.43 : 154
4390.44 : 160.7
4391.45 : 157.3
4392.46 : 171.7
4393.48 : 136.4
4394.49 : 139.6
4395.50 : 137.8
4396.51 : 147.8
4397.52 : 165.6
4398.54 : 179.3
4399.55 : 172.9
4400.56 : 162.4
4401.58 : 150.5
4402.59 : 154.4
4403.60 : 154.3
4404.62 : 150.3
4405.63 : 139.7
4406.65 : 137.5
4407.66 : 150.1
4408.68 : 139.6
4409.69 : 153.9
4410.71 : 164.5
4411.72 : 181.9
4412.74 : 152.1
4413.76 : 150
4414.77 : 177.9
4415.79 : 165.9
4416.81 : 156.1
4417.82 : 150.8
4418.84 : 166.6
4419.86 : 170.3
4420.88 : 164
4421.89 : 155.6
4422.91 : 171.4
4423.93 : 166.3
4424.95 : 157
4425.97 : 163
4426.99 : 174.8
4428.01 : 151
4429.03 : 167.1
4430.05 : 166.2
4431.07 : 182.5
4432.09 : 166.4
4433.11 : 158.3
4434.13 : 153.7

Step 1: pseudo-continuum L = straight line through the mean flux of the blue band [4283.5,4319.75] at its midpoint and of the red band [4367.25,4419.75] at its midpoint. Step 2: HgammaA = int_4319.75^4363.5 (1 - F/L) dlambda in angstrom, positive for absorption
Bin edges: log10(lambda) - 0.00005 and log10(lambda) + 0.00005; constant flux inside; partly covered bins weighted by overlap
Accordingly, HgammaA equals -3.3 angstrom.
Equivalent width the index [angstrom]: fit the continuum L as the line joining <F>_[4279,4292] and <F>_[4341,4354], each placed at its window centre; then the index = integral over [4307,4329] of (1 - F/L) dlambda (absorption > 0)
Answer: 0.6 angstrom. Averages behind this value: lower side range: 131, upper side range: 145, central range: 135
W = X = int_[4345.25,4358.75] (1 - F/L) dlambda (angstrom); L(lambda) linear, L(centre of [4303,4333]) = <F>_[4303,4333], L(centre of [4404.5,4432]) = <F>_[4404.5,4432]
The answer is -1.0 angstrom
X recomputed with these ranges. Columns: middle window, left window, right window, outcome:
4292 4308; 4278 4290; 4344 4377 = 2.6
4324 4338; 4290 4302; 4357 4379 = 0.1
